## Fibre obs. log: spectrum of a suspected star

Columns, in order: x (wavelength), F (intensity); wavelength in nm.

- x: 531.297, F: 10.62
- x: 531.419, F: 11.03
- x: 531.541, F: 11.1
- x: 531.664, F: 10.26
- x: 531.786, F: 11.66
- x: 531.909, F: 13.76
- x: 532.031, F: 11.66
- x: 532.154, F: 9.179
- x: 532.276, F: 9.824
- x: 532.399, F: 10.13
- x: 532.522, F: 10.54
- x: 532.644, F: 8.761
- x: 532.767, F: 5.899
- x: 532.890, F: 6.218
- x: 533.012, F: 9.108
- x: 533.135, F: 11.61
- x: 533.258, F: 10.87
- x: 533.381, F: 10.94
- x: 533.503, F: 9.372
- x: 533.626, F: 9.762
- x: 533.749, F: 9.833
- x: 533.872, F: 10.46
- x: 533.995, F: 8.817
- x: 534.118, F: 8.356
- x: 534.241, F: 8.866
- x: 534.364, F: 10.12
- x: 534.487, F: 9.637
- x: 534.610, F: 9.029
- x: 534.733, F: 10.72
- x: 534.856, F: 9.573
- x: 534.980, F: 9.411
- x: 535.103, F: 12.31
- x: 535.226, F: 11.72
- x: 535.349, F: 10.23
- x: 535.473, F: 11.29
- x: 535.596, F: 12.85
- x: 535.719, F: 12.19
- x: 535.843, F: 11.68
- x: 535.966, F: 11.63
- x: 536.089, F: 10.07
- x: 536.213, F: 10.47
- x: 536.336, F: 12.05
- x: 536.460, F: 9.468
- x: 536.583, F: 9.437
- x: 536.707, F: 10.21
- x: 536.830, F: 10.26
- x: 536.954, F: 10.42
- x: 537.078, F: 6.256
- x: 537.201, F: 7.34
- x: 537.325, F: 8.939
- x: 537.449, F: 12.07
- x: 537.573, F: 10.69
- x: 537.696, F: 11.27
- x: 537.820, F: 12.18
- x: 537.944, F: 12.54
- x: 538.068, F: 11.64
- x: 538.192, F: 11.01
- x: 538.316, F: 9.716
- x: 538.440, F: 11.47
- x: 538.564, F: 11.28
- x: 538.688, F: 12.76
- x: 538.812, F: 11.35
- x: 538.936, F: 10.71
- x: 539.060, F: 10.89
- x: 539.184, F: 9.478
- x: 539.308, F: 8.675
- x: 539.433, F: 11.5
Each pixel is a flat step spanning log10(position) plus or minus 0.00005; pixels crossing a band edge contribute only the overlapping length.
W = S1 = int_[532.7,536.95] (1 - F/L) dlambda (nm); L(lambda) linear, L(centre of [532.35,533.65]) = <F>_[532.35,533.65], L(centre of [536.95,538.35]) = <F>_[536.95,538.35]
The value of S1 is -0.16 nm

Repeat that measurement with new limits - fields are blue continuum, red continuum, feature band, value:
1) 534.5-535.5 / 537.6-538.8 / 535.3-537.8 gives 0.11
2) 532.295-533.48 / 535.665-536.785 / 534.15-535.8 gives -0.05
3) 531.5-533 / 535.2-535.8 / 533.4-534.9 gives 0.18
